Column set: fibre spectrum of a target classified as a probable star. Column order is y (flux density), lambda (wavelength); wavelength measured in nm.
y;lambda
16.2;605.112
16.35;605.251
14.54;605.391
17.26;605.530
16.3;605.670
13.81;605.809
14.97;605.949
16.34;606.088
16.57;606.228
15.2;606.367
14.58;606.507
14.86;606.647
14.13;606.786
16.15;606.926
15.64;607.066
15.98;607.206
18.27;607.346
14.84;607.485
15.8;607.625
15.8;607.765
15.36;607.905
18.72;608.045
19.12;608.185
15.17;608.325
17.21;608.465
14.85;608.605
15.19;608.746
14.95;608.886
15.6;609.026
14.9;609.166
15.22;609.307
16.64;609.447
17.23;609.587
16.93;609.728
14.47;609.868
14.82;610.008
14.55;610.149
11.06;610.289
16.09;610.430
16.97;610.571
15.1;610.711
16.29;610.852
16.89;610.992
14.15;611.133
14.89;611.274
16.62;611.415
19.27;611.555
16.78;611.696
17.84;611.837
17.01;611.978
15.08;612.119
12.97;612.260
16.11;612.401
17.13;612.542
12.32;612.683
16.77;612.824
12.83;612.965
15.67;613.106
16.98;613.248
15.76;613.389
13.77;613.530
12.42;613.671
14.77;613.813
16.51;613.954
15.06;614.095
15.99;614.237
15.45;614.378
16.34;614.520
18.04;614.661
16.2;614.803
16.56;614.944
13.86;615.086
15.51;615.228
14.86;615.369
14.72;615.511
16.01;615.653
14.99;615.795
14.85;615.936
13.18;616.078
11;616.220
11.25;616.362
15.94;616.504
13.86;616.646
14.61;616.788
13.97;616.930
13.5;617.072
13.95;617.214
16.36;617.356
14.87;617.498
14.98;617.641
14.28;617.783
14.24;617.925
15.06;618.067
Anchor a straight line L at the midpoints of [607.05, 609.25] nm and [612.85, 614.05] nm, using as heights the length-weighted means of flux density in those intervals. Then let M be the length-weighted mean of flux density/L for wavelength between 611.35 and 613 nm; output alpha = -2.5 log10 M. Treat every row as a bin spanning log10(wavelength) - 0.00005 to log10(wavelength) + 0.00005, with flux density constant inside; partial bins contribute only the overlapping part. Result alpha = -0.05 mag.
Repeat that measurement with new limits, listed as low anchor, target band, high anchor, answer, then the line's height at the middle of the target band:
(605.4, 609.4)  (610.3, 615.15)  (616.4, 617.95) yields -0.04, 15.1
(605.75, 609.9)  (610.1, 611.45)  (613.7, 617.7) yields 0.02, 15.5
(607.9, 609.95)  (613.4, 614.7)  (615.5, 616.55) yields -0.06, 14.5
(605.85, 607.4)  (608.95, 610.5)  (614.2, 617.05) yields 0.01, 15.4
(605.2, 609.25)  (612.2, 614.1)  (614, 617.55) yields 0.01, 15.1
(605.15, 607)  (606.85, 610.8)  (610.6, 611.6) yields 0.00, 15.8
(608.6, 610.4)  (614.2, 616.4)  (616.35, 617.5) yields -0.03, 14.5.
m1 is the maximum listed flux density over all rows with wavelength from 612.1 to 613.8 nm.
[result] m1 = 17.13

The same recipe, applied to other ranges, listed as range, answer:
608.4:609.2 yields 17.21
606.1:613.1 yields 19.27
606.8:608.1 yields 18.72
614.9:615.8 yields 16.56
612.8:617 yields 18.04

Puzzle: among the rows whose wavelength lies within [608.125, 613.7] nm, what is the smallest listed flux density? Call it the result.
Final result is 11.06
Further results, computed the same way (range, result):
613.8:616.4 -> 11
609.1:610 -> 14.47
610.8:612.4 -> 12.97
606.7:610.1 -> 14.13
